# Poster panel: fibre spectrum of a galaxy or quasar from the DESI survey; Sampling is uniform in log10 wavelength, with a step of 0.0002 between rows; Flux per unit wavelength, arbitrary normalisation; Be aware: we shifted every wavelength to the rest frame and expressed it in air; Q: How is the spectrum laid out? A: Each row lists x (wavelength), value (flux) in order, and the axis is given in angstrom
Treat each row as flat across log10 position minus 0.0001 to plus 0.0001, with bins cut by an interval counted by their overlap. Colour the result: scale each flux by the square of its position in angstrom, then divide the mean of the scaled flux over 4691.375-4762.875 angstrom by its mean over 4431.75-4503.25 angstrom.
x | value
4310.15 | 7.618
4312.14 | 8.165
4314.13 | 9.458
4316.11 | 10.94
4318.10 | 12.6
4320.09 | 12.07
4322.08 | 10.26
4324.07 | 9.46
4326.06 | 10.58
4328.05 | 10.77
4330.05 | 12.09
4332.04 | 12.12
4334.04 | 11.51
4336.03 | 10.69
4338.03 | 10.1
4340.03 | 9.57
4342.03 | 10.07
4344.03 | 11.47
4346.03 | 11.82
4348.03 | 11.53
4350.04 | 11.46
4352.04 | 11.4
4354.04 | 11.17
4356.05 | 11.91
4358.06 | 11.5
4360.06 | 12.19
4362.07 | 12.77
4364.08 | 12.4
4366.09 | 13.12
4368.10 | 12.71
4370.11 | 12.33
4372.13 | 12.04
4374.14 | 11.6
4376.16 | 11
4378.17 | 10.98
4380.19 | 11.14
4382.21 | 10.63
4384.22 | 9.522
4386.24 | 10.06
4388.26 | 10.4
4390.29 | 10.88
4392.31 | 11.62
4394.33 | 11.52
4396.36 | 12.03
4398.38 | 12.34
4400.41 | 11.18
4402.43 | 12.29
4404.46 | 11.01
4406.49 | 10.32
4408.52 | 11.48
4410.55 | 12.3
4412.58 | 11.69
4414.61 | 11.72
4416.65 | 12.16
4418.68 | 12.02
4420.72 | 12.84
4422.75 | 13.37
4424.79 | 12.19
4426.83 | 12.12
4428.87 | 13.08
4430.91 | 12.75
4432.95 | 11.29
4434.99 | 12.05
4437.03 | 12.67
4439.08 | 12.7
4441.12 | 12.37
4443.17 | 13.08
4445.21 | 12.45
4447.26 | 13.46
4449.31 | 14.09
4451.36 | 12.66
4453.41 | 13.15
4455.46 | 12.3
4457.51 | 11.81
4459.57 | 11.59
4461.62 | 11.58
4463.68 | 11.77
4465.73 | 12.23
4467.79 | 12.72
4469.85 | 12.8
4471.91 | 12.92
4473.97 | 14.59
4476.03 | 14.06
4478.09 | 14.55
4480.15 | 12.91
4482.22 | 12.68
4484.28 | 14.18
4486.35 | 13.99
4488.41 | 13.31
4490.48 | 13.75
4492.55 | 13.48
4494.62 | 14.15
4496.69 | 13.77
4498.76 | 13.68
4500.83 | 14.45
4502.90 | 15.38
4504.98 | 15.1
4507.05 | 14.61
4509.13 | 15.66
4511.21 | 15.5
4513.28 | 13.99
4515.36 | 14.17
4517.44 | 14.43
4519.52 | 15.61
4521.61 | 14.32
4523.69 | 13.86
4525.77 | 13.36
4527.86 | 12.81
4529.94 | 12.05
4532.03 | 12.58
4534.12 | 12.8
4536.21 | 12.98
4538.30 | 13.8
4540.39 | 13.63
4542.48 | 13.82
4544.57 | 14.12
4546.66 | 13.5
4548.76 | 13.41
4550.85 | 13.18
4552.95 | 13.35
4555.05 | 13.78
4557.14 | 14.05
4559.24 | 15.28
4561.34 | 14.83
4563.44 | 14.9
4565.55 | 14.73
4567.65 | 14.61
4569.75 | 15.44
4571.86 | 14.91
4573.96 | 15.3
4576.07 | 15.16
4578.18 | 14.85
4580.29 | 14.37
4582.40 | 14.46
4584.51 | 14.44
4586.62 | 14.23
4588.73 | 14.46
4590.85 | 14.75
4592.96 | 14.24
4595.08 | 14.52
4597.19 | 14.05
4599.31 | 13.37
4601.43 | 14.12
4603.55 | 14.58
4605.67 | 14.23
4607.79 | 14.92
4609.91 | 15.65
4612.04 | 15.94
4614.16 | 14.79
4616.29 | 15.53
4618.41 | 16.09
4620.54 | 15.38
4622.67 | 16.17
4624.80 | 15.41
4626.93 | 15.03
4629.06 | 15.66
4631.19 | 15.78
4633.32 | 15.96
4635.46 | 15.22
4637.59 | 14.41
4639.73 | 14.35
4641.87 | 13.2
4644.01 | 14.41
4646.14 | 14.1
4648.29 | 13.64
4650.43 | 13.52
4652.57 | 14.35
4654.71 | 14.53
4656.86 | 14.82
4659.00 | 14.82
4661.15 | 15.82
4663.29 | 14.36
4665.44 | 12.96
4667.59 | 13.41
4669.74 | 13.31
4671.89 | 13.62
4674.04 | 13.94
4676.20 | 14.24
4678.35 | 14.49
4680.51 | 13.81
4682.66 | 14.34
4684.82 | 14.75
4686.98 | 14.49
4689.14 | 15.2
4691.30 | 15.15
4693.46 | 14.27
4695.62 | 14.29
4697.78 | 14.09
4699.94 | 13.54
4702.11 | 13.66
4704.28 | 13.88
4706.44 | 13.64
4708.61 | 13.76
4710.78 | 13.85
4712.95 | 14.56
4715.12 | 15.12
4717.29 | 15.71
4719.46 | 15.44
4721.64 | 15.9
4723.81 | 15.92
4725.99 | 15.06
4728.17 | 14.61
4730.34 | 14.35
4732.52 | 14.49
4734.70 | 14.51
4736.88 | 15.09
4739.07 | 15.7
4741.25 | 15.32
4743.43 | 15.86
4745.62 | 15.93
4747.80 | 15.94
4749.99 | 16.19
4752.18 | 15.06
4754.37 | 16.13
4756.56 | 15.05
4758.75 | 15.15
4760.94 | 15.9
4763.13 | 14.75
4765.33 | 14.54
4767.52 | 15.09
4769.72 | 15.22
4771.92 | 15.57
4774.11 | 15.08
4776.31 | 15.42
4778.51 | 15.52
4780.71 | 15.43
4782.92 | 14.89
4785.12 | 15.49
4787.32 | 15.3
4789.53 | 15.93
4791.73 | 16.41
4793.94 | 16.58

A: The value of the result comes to 1.28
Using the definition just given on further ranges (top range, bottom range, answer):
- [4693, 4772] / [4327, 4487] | 1.43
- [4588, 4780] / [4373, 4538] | 1.28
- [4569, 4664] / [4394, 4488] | 1.28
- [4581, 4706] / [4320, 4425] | 1.43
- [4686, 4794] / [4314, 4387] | 1.58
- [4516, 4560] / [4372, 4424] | 1.27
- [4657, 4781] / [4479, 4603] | 1.13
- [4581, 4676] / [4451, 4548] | 1.14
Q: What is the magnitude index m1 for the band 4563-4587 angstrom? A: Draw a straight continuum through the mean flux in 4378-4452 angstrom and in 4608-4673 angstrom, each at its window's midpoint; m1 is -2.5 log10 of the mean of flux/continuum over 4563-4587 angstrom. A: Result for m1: -0.066 mag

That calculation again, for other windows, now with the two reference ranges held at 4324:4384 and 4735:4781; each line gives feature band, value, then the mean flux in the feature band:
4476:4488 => -0.08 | 13.7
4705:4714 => 0.07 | 14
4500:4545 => -0.08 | 14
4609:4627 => -0.11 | 15.6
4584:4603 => -0.04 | 14.2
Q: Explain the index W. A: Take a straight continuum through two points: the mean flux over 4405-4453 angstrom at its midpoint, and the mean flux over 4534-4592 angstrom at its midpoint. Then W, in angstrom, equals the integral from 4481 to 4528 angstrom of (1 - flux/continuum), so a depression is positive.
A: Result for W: -2.6 angstrom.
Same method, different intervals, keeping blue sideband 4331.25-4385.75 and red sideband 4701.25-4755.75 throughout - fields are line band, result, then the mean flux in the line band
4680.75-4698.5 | 0.1 angstrom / 14.6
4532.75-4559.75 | -0.8 angstrom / 13.6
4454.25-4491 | -1.3 angstrom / 13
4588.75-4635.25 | -3.8 angstrom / 15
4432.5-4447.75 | -0.4 angstrom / 12.5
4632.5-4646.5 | -0.3 angstrom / 14.5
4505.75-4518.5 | -1.8 angstrom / 14.7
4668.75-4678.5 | 0.4 angstrom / 13.9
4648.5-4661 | -0.1 angstrom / 14.5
